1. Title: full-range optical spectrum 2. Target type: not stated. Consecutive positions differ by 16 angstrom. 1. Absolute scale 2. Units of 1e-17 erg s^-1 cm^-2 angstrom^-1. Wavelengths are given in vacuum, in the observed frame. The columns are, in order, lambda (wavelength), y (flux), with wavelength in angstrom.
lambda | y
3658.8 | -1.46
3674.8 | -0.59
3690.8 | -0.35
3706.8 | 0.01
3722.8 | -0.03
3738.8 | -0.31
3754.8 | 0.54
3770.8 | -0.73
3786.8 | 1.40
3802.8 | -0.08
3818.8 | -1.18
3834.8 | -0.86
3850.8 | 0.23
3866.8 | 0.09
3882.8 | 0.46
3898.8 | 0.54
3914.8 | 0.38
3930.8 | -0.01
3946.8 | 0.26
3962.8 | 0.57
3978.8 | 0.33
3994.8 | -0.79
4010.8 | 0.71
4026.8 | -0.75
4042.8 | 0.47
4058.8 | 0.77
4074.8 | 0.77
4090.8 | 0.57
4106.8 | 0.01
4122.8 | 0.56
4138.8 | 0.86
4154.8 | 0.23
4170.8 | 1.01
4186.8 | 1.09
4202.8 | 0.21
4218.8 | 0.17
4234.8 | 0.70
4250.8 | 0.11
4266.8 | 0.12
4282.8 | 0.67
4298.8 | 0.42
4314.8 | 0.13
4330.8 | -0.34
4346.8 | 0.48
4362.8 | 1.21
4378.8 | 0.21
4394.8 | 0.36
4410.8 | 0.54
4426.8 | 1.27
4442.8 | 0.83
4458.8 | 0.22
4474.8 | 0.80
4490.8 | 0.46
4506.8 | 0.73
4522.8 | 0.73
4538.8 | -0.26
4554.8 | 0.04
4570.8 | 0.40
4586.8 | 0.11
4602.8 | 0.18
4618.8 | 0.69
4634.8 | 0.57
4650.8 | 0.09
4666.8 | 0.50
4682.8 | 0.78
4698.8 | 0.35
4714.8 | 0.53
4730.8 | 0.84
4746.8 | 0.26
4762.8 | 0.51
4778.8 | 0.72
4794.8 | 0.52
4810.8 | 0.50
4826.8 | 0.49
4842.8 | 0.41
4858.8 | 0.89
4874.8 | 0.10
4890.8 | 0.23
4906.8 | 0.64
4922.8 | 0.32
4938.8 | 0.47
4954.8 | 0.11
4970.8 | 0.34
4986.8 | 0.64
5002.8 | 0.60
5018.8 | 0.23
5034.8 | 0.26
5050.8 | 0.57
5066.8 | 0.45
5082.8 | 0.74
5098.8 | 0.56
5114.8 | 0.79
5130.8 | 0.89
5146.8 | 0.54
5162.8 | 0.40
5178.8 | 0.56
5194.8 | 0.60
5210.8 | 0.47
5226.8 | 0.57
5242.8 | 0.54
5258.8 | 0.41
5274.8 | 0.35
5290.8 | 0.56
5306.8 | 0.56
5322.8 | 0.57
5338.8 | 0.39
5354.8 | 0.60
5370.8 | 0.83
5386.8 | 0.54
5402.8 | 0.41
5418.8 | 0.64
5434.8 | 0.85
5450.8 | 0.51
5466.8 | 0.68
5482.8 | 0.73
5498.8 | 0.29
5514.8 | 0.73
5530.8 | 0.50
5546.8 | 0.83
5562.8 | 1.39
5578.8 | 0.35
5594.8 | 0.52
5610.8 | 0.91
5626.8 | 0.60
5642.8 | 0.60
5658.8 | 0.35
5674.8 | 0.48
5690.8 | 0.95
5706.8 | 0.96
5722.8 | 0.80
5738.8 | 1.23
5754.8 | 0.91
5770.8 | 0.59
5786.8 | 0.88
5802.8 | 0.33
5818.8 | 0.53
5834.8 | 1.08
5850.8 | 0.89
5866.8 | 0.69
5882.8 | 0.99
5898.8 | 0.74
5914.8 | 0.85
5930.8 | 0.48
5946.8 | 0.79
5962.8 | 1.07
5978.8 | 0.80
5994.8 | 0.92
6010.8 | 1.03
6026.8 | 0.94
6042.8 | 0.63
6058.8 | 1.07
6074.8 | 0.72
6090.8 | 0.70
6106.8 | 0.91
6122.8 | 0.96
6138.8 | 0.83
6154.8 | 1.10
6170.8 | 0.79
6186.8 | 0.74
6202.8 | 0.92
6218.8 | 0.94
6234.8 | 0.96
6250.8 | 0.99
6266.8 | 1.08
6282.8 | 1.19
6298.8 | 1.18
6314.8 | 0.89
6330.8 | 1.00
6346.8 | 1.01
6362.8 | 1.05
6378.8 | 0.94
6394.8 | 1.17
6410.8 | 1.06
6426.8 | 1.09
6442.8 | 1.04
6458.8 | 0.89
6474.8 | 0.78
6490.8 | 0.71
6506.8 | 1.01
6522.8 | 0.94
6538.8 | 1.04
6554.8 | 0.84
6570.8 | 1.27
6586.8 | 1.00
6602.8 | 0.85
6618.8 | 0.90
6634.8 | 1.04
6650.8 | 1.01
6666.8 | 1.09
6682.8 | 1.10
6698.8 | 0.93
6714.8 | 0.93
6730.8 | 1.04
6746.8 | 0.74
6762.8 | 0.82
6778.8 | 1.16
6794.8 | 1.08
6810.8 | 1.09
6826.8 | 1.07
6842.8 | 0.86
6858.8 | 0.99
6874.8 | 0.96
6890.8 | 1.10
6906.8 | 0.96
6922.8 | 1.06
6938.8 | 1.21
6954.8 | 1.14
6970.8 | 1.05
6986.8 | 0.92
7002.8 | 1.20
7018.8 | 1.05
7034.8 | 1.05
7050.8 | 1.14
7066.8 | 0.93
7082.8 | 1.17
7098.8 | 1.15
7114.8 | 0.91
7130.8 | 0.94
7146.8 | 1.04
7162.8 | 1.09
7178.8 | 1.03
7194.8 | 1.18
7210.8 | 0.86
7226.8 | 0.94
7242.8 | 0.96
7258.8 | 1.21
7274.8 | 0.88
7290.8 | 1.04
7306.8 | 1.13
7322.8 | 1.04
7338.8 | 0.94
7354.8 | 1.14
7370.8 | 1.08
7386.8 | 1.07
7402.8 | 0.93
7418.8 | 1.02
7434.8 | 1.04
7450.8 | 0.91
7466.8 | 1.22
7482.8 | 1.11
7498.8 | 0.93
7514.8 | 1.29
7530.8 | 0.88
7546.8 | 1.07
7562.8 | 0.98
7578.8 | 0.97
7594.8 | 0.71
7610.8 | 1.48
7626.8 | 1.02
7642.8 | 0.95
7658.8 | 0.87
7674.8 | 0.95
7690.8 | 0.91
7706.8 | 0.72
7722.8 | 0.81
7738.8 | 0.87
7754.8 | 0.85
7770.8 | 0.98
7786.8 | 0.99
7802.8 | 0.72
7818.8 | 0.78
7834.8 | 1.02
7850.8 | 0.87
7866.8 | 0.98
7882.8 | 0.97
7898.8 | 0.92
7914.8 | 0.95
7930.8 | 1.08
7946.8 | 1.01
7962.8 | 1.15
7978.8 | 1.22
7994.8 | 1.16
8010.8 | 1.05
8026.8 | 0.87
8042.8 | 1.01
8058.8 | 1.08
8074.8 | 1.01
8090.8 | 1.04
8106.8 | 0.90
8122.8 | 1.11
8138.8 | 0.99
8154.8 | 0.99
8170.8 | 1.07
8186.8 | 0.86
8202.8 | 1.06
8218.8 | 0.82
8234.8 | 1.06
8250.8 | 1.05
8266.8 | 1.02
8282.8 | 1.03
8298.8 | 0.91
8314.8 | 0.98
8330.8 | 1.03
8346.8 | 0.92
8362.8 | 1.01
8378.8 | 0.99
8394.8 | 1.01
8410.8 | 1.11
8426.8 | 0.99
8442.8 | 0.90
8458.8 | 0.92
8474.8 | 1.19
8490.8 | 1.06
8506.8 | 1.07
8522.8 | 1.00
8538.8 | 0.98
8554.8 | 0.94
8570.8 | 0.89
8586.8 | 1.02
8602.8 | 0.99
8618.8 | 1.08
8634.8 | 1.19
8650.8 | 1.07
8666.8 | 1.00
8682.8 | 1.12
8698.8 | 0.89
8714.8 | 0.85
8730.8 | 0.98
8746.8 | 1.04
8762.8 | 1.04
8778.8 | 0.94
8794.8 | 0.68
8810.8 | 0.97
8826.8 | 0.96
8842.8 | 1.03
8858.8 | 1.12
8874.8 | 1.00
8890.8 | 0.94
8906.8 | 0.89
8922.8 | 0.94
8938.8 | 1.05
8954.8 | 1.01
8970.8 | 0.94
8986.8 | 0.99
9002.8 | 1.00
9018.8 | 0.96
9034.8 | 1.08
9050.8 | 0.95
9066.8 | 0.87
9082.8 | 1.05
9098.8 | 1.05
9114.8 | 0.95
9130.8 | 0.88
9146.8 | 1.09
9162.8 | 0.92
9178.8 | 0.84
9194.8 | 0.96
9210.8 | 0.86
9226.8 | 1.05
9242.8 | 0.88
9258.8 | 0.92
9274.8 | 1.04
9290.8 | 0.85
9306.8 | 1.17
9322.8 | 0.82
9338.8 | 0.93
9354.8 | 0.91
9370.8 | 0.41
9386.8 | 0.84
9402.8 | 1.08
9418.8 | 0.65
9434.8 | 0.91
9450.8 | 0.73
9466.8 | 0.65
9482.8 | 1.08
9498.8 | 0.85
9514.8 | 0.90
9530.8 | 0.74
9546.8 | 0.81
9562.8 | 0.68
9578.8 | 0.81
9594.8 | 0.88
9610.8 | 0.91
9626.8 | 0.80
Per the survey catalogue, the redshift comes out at 0.49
